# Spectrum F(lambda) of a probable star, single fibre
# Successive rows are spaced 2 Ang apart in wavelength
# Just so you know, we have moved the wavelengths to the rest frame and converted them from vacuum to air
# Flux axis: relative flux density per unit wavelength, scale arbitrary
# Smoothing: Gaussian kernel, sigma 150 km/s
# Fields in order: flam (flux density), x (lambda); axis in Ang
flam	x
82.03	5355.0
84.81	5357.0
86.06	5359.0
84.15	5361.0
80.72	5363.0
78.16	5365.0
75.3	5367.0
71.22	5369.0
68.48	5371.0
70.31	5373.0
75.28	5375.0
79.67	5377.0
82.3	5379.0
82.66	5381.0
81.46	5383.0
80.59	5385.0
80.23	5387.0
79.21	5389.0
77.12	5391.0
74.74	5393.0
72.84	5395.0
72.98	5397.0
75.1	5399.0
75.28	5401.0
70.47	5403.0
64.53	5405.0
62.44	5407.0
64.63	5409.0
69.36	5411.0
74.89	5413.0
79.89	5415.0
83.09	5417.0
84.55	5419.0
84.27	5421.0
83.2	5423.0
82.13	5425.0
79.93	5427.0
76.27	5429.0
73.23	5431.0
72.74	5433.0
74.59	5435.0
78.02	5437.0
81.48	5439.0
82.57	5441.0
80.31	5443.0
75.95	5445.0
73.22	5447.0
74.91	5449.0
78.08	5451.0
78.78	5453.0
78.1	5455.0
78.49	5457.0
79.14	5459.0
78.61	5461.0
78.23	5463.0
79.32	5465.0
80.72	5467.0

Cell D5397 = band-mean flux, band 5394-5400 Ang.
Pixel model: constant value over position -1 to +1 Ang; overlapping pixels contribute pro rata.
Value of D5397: 73.6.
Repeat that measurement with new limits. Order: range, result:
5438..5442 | 82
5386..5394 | 77.8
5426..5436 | 75.4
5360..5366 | 81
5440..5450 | 77.4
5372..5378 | 75.1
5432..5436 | 73.7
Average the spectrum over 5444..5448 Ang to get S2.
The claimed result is 74.6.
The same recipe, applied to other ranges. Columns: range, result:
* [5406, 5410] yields 63.5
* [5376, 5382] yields 81.5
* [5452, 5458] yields 78.5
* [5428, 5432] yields 74.8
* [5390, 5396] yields 74.9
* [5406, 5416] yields 70.2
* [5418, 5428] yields 82.8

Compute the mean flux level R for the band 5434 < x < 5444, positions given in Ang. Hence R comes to 79.4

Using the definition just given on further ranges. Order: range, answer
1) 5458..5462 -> 78.9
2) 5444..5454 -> 76.2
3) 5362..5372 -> 74.8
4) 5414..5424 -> 83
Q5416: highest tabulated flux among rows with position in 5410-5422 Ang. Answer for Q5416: 84.55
